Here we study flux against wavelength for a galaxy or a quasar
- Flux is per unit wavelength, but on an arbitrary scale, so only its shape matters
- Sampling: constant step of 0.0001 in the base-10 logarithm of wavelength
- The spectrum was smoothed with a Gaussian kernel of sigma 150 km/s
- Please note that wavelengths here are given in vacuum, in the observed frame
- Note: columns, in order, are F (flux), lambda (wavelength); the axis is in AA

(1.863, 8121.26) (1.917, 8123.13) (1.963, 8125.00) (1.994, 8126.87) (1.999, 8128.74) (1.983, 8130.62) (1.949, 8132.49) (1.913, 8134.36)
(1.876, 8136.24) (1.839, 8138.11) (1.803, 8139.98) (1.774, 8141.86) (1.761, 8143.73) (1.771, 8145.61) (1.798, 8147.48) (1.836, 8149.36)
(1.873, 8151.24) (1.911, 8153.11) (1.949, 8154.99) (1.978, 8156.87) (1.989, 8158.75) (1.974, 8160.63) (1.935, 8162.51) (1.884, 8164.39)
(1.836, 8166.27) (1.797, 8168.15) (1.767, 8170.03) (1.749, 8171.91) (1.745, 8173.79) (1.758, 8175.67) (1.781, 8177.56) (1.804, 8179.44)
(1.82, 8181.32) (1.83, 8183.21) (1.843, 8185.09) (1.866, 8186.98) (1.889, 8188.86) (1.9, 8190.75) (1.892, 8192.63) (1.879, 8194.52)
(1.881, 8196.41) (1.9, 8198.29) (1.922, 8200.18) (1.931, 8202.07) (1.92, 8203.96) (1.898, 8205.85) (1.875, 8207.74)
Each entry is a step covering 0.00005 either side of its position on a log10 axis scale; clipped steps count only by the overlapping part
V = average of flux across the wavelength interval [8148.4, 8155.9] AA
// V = 1.89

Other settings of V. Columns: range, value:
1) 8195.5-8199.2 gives 1.89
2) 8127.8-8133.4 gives 1.98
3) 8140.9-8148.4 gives 1.78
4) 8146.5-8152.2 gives 1.84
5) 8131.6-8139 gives 1.89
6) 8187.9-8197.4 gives 1.89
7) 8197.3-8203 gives 1.92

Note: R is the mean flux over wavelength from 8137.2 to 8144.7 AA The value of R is 1.79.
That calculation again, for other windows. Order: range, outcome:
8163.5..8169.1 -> 1.84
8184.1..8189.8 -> 1.87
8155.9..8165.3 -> 1.95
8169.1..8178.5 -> 1.76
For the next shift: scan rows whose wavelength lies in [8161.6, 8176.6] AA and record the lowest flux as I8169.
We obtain 1.745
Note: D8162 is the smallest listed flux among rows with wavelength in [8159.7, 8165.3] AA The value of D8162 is 1.884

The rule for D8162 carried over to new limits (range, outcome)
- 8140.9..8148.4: 1.761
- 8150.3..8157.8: 1.873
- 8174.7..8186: 1.758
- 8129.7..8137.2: 1.876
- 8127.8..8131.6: 1.983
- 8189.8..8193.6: 1.892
